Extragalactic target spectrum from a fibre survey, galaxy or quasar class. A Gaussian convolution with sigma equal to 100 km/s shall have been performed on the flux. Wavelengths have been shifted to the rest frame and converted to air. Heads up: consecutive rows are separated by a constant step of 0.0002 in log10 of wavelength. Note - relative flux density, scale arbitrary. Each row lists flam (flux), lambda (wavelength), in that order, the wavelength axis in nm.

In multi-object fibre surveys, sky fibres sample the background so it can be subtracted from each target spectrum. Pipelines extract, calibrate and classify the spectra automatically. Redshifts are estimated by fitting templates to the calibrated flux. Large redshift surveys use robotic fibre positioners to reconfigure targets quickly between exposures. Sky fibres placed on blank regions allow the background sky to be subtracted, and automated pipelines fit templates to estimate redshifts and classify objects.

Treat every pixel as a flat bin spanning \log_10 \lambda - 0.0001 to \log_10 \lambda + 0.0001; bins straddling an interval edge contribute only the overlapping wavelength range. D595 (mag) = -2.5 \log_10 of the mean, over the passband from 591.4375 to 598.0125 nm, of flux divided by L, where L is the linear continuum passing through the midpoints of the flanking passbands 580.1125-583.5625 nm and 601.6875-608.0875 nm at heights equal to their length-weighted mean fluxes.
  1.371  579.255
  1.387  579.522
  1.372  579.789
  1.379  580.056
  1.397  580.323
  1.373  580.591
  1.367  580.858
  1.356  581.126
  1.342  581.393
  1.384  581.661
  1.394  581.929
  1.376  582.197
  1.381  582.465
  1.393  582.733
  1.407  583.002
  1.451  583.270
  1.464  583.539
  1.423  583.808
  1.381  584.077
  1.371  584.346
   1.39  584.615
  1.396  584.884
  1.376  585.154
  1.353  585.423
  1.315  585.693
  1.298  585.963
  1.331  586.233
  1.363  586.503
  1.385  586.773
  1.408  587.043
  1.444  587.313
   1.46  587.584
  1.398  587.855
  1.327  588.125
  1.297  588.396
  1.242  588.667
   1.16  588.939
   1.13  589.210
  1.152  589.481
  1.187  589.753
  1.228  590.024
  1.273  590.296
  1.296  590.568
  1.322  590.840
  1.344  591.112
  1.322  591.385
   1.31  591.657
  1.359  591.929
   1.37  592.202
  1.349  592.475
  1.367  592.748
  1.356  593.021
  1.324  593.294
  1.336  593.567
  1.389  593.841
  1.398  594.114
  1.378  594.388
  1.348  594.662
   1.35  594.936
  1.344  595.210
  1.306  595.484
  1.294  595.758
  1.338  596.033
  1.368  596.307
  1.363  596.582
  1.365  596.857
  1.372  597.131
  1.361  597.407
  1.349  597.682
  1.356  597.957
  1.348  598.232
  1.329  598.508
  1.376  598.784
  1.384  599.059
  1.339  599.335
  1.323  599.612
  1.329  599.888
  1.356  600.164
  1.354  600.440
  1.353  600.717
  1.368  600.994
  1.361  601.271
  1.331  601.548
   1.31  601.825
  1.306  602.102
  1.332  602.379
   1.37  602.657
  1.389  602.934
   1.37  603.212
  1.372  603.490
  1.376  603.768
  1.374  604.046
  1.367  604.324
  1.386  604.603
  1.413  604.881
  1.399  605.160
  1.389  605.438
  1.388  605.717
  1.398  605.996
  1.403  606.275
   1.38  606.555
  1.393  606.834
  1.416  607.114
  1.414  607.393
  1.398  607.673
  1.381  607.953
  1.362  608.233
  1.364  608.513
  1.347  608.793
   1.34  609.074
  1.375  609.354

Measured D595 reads 0.03 mag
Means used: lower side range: 1.39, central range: 1.35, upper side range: 1.38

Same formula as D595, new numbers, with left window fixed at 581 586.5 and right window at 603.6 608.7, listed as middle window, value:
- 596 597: 0.02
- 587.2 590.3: 0.09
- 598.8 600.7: 0.03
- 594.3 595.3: 0.02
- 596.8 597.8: 0.02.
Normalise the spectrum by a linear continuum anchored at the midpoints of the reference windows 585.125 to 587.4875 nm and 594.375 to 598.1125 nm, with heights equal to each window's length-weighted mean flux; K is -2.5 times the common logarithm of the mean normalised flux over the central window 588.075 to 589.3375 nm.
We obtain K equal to 0.11 mag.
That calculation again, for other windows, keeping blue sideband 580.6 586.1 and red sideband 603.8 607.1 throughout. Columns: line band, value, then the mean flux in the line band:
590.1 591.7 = 0.06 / 1.31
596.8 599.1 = 0.02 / 1.36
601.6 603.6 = 0.03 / 1.35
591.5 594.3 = 0.02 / 1.36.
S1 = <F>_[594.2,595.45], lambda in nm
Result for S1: 1.35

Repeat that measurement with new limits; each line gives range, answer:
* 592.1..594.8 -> 1.36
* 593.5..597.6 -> 1.35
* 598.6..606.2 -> 1.36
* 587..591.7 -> 1.29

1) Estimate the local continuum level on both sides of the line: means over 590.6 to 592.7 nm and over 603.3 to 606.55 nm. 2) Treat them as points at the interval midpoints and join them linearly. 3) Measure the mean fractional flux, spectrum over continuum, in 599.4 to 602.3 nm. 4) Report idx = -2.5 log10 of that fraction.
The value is 0.03 mag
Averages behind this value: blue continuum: 1.34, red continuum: 1.39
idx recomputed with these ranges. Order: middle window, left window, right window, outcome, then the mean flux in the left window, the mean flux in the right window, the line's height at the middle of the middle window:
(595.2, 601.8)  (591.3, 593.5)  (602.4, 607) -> 0.013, 1.35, 1.38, 1.36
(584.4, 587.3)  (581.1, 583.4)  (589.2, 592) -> -0.022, 1.39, 1.27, 1.34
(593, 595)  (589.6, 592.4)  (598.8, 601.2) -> -0.034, 1.3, 1.35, 1.32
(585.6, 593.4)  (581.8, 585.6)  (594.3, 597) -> 0.046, 1.4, 1.35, 1.37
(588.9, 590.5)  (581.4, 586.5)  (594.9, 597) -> 0.142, 1.38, 1.34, 1.36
